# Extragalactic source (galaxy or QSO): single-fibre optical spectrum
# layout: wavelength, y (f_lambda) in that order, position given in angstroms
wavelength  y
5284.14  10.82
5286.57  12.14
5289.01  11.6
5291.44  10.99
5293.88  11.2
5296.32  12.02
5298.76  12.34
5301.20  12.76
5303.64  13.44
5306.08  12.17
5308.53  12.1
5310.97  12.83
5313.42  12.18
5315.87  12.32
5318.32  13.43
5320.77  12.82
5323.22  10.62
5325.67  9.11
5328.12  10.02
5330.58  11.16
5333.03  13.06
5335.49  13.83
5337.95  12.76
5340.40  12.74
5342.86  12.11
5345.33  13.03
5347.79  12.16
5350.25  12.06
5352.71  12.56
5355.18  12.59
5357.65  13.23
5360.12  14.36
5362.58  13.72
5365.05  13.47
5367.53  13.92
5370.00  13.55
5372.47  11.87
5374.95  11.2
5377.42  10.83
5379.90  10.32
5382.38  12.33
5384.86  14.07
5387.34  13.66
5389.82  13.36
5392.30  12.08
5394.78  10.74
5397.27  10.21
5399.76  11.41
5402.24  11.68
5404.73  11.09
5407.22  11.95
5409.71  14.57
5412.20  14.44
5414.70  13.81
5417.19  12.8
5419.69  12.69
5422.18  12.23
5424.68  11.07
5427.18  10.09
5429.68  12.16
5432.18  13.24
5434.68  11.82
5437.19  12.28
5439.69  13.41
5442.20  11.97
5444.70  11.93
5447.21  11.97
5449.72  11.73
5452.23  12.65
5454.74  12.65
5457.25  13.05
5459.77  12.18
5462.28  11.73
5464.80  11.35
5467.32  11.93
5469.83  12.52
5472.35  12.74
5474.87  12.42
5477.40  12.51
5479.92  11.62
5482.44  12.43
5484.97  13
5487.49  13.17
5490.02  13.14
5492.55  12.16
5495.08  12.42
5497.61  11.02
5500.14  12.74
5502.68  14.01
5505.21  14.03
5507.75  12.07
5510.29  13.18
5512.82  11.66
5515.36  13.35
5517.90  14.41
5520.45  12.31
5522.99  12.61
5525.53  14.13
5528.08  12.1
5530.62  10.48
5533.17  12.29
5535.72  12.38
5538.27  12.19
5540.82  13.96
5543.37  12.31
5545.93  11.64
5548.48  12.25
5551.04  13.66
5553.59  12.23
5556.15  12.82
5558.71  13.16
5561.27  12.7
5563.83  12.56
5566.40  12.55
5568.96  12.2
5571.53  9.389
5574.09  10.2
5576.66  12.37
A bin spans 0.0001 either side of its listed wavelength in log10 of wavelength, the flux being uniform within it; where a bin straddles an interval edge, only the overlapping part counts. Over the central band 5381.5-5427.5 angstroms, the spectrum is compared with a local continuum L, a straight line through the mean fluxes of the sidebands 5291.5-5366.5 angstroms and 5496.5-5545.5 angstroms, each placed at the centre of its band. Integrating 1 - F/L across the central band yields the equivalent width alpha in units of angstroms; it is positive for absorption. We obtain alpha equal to 0.5 angstroms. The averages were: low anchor 12.4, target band 12.4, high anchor 12.7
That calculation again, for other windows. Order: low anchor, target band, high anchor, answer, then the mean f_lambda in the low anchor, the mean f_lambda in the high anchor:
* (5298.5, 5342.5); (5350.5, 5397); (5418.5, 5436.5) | -2.1 angstroms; 12.2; 11.9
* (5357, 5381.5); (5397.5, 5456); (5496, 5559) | 1.6 angstroms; 12.6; 12.7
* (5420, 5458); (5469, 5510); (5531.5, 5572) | -1.2 angstroms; 12.2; 12.4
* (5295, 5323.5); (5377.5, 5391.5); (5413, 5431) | -0.3 angstroms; 12.5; 12.2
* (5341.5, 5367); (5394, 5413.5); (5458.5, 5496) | 1.0 angstroms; 13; 12.4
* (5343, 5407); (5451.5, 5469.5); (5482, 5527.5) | 0.7 angstroms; 12.4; 12.9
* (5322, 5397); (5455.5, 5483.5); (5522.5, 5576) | 0.1 angstroms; 12.3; 12.3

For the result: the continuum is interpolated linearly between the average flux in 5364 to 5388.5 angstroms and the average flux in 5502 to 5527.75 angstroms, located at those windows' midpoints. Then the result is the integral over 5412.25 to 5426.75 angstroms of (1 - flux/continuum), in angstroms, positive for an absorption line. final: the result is 0.2 angstroms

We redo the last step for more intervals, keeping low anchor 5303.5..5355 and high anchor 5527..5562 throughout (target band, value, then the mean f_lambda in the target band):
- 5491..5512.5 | -0.5 angstroms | 12.7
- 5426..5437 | 0.4 angstroms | 11.9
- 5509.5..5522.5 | -0.6 angstroms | 13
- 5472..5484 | 0.0 angstroms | 12.3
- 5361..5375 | -1.0 angstroms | 13.1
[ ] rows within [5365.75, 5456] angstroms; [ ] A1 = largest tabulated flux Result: 14.57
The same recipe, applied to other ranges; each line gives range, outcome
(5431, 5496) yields 13.41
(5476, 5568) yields 14.41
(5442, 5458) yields 13.05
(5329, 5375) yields 14.36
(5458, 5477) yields 12.74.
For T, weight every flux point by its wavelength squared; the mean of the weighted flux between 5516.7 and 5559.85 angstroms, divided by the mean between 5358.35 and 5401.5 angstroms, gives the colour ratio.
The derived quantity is 1.08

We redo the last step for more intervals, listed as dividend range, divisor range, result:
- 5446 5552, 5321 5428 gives 1.07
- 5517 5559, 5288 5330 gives 1.16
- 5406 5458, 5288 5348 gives 1.08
